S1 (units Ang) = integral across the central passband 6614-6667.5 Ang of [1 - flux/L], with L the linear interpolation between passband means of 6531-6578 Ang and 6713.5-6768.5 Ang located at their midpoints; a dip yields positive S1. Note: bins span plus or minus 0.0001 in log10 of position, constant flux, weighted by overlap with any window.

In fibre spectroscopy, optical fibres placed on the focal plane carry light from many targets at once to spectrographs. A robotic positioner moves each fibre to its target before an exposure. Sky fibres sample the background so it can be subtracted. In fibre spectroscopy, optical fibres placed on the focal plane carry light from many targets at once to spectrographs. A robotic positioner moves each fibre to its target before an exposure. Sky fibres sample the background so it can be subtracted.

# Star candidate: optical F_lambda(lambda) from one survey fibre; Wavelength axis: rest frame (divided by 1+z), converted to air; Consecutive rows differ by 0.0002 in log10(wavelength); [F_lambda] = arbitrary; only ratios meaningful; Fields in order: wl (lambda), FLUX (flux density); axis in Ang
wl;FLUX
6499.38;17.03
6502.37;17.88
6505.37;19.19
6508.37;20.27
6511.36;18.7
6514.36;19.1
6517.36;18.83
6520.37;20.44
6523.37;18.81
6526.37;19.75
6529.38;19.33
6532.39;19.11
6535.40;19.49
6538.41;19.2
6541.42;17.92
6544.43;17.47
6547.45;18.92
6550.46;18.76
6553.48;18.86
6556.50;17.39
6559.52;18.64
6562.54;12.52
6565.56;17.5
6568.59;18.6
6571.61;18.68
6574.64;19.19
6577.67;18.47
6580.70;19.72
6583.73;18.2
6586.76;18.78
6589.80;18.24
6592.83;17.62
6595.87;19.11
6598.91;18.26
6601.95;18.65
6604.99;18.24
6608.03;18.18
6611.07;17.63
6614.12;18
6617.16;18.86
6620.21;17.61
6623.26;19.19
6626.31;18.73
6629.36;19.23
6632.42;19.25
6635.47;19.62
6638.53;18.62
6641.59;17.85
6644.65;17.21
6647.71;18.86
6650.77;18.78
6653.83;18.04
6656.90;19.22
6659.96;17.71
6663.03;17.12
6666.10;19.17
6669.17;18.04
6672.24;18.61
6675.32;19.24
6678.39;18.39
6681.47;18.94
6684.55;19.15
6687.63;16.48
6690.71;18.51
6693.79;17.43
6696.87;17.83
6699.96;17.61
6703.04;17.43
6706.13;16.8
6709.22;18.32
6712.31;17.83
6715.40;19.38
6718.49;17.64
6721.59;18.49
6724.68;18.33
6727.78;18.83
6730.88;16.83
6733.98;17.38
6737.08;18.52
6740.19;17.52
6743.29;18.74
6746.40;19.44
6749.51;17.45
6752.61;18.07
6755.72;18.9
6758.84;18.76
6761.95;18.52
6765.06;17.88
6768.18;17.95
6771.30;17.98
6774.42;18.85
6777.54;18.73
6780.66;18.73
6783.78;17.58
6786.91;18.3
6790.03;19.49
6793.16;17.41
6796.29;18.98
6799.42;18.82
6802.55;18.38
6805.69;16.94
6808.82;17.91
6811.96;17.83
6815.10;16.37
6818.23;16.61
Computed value -0.9 Ang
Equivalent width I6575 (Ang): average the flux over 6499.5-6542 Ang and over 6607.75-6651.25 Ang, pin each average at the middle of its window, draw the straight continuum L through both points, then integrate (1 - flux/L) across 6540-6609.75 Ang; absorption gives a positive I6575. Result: 2.4 Ang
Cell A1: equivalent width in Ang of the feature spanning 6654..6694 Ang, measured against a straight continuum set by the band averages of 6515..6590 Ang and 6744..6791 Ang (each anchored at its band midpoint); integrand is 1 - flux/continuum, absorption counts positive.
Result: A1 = 0.3 Ang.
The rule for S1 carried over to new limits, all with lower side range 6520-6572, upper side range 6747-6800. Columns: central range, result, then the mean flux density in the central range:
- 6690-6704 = 0.5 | 17.7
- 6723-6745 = 0.4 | 18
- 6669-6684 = -0.3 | 18.7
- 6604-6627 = 0.1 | 18.3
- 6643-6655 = 0.1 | 18.2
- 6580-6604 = -0.2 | 18.5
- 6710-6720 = 0.1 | 18.3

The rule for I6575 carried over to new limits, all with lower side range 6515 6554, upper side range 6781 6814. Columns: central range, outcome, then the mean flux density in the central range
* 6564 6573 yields 0.32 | 18.2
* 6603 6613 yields 0.38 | 18.1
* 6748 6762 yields -0.02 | 18.3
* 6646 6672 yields 0.32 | 18.4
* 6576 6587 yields 0.03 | 18.8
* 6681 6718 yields 1.06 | 17.9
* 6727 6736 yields 0.36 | 17.6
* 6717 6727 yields 0.10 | 18.2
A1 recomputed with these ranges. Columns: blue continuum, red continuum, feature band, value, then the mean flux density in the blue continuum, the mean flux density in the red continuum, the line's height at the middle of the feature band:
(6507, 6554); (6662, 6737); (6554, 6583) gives 1.4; 19.1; 18.1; 18.8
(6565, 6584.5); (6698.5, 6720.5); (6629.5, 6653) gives -0.4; 18.7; 17.9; 18.3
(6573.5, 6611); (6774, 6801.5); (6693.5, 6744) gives 1.6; 18.5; 18.5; 18.5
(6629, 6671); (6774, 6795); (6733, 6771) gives 0.4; 18.5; 18.4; 18.4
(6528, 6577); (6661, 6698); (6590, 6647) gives -0.6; 18.2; 18.2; 18.2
